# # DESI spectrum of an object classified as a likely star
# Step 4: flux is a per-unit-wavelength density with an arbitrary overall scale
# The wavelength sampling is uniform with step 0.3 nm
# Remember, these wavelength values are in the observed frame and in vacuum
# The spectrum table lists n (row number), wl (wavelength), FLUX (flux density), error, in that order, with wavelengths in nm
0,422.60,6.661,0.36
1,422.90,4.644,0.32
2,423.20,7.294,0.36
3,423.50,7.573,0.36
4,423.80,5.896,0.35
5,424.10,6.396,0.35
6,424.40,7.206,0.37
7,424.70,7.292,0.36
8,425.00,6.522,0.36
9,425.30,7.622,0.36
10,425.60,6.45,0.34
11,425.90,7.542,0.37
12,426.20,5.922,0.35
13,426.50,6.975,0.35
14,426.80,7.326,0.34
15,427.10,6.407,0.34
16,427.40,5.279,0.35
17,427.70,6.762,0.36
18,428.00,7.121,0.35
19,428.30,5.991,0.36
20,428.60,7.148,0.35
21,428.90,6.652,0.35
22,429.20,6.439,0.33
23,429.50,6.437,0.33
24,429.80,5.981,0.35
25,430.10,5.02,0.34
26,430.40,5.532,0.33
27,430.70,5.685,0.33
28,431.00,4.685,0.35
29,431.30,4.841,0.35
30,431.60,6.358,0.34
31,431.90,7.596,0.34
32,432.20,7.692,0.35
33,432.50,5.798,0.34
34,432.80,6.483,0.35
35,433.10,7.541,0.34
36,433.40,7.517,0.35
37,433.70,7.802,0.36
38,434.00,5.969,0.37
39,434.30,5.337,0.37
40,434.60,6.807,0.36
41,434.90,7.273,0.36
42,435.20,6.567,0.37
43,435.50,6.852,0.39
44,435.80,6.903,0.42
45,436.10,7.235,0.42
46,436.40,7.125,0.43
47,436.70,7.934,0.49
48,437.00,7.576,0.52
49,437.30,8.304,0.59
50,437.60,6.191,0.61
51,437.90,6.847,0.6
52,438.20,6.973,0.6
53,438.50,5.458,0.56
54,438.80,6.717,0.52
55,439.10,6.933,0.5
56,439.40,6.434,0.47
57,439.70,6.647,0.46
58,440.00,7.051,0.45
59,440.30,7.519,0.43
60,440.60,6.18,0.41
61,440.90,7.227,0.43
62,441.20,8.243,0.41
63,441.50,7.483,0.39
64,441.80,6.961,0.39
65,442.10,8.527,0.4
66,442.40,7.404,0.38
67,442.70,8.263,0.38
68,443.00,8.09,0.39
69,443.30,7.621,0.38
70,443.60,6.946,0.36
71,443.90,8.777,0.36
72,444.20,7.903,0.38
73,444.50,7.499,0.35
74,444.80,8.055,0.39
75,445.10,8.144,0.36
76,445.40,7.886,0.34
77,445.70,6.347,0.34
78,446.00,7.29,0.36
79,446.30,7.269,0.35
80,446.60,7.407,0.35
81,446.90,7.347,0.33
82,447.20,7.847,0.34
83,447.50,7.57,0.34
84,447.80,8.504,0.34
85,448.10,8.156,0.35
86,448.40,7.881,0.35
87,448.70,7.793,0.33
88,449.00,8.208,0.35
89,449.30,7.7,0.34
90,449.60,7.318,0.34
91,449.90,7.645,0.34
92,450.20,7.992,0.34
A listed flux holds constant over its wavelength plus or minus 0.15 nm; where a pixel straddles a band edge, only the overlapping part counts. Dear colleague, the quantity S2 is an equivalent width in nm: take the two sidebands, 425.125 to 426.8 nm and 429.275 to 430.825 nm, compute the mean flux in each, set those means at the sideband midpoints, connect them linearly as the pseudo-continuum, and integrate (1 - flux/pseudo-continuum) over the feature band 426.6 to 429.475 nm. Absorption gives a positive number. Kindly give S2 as -0.11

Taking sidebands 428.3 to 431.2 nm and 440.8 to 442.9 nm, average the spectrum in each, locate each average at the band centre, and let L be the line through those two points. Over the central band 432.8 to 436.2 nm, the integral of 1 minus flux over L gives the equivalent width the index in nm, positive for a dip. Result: -0.12 nm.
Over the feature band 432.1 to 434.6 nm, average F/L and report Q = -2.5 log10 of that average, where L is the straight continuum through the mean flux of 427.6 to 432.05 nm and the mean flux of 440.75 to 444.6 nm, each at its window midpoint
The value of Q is -0.03 mag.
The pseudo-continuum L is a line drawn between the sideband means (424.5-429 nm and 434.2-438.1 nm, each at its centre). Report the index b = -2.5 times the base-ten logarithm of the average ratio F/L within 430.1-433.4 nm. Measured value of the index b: 0.11 mag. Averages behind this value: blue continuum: 6.74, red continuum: 7.02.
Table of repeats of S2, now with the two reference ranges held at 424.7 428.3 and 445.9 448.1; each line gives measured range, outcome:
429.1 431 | 0.313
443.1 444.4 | -0.054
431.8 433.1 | 0.008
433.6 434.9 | 0.101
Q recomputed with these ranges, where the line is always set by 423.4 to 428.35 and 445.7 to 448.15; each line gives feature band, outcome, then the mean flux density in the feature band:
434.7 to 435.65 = 0.03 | 6.89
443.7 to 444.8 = -0.08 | 8.01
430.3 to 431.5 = 0.31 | 5.22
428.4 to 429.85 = 0.05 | 6.55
